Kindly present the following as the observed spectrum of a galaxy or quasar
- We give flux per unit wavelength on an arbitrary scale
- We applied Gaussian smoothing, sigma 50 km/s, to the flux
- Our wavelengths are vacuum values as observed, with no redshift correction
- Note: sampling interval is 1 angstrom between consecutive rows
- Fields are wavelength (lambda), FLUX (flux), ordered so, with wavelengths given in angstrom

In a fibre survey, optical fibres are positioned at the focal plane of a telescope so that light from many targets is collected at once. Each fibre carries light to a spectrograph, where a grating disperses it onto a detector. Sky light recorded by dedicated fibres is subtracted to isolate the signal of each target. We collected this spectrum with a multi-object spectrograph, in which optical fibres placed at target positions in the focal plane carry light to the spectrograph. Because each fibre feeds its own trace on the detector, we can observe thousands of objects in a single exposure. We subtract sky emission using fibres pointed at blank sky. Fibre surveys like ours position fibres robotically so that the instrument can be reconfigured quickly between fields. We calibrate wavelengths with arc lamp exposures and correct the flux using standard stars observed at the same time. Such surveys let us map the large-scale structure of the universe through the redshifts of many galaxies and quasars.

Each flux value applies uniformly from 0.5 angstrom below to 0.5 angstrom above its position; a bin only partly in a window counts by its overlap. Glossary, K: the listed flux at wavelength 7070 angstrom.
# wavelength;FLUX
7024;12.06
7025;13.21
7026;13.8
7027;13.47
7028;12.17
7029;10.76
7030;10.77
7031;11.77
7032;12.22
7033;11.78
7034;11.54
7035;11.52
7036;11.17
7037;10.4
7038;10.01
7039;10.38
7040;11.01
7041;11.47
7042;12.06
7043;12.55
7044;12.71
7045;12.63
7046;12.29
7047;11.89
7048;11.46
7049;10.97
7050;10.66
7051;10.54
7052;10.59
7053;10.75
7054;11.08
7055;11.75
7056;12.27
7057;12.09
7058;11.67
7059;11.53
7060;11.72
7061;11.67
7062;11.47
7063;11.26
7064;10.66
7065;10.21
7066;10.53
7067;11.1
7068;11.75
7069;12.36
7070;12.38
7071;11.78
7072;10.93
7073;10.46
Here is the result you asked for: 12.38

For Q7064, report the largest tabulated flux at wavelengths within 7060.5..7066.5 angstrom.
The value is 11.67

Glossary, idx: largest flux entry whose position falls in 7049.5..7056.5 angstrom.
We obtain 12.27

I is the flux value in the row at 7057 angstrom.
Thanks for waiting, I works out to 12.09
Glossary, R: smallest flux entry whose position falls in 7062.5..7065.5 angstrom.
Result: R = 10.21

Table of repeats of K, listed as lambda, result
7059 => 11.53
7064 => 10.66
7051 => 10.54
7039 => 10.38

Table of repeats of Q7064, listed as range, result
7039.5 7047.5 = 12.71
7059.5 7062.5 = 11.72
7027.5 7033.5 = 12.22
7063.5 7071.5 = 12.38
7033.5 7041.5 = 11.54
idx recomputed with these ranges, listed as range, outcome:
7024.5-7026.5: 13.8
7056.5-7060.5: 12.09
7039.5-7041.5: 11.47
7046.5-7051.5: 11.89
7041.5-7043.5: 12.55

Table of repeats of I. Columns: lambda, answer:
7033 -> 11.78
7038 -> 10.01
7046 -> 12.29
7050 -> 10.66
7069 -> 12.36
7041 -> 11.47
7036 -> 11.17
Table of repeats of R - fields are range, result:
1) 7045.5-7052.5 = 10.54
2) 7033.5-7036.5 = 11.17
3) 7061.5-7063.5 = 11.26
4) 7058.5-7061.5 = 11.53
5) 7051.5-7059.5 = 10.59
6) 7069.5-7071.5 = 11.78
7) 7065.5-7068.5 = 10.53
